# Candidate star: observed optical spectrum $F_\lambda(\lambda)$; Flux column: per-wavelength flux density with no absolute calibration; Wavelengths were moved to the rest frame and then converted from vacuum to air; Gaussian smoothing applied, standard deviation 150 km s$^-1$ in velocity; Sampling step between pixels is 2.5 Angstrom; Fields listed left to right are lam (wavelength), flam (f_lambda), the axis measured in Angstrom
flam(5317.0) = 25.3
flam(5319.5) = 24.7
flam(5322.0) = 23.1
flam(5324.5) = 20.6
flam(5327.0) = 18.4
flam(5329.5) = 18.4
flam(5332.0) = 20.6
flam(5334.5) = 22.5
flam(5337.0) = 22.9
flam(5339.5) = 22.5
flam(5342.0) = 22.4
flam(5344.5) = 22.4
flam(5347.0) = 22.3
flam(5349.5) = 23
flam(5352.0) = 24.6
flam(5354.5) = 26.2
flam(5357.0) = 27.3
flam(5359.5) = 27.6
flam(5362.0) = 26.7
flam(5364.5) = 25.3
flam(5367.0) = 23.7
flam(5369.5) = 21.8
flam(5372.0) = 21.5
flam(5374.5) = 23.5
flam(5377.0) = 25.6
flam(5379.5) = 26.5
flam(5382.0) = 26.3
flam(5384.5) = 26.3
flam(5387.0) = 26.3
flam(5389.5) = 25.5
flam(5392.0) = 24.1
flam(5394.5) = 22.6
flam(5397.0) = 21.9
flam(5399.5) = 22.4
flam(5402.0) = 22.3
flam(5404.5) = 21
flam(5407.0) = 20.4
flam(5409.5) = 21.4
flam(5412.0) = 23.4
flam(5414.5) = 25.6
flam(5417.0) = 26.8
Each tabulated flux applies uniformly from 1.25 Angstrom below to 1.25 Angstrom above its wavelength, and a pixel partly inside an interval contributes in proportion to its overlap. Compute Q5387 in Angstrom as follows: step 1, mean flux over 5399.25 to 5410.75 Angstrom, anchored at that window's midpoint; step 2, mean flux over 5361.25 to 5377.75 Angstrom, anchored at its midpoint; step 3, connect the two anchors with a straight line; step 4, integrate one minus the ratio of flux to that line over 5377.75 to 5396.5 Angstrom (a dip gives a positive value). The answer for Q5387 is -2.1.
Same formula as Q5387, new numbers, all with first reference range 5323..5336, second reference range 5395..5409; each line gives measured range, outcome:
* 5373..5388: -3.14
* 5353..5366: -3.58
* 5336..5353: -1.94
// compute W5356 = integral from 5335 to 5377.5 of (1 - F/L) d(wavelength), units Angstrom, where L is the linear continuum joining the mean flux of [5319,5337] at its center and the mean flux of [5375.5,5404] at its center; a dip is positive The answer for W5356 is -2.6 Angstrom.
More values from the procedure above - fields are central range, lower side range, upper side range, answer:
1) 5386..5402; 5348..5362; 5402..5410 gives -1.03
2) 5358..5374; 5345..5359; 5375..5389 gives 0.55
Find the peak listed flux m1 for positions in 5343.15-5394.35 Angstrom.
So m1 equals 27.6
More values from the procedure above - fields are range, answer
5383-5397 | 26.3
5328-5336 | 22.5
